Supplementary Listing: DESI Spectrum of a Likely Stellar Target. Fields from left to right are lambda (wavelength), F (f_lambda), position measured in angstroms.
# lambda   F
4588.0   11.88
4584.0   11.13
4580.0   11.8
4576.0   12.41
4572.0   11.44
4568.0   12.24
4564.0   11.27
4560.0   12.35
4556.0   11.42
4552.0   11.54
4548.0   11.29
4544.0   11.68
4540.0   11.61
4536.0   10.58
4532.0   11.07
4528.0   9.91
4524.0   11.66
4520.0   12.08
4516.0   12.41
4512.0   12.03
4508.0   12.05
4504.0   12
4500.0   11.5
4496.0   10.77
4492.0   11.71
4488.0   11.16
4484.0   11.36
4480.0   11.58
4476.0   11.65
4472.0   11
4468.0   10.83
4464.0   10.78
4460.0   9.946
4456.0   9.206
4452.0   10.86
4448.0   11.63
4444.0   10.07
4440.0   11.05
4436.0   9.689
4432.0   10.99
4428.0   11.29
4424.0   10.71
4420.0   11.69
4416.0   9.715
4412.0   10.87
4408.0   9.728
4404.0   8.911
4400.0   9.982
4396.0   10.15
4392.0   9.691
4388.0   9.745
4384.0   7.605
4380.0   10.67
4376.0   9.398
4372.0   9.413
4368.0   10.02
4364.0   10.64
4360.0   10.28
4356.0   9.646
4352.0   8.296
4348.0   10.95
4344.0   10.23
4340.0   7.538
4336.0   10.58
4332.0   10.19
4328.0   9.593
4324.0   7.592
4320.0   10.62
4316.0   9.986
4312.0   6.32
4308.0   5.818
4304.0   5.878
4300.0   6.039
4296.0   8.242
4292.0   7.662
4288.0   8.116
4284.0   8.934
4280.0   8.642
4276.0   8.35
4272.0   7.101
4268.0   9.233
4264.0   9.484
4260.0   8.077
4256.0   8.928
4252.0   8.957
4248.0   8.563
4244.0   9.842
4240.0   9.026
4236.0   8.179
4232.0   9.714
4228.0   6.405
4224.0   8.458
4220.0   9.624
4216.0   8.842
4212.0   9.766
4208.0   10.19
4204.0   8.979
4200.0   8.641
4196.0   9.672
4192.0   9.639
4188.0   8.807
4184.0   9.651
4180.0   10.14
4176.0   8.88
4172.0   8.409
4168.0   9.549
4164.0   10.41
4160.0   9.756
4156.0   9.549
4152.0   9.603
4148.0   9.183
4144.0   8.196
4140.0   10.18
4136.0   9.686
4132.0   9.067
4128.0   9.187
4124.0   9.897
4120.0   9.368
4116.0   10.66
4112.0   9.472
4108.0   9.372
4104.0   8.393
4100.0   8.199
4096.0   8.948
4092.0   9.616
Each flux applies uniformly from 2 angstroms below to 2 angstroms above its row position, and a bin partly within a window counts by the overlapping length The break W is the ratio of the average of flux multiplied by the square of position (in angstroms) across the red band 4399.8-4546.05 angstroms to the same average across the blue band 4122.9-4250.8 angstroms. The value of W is 1.4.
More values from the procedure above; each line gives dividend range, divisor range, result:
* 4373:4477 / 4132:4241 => 1.25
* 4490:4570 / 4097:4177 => 1.48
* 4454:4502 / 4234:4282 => 1.39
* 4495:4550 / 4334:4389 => 1.28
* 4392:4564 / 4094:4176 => 1.38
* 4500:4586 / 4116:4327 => 1.52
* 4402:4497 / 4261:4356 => 1.34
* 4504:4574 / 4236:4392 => 1.45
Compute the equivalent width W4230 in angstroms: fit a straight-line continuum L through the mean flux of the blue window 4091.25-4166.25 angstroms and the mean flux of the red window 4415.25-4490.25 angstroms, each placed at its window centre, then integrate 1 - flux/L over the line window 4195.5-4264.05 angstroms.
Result 6.3 angstroms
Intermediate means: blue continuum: 9.4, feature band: 8.93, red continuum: 10.8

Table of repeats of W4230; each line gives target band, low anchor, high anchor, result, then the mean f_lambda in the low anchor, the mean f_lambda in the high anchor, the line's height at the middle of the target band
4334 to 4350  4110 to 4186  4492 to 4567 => 1.1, 9.52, 11.5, 10.5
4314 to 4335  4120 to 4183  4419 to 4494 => 1.3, 9.45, 10.9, 10.3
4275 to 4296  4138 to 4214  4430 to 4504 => 3.5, 9.43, 10.9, 9.99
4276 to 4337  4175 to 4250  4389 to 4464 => 8.9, 9.11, 10.3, 9.65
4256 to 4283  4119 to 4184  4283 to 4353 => 0.7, 9.45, 8.47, 8.76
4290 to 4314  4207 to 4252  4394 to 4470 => 7.1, 8.94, 10.4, 9.47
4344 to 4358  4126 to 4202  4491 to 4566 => 1.0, 9.38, 11.5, 10.5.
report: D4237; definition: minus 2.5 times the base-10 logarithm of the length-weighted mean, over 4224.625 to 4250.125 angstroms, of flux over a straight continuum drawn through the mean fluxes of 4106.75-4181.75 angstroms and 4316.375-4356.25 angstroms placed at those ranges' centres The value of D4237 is 0.11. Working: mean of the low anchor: 9.5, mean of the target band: 8.61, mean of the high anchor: 9.54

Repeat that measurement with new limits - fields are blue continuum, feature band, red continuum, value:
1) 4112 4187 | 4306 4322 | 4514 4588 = 0.26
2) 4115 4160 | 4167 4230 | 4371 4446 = 0.06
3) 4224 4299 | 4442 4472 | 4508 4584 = 0.01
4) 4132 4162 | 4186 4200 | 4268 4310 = -0.05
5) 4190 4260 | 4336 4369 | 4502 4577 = 0.04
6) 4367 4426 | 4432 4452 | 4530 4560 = -0.03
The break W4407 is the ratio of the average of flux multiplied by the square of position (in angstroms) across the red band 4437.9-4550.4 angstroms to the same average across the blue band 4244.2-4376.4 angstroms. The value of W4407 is 1.4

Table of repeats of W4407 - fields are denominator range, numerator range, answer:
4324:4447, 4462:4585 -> 1.23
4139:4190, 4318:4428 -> 1.15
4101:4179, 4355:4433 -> 1.20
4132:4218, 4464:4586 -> 1.44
